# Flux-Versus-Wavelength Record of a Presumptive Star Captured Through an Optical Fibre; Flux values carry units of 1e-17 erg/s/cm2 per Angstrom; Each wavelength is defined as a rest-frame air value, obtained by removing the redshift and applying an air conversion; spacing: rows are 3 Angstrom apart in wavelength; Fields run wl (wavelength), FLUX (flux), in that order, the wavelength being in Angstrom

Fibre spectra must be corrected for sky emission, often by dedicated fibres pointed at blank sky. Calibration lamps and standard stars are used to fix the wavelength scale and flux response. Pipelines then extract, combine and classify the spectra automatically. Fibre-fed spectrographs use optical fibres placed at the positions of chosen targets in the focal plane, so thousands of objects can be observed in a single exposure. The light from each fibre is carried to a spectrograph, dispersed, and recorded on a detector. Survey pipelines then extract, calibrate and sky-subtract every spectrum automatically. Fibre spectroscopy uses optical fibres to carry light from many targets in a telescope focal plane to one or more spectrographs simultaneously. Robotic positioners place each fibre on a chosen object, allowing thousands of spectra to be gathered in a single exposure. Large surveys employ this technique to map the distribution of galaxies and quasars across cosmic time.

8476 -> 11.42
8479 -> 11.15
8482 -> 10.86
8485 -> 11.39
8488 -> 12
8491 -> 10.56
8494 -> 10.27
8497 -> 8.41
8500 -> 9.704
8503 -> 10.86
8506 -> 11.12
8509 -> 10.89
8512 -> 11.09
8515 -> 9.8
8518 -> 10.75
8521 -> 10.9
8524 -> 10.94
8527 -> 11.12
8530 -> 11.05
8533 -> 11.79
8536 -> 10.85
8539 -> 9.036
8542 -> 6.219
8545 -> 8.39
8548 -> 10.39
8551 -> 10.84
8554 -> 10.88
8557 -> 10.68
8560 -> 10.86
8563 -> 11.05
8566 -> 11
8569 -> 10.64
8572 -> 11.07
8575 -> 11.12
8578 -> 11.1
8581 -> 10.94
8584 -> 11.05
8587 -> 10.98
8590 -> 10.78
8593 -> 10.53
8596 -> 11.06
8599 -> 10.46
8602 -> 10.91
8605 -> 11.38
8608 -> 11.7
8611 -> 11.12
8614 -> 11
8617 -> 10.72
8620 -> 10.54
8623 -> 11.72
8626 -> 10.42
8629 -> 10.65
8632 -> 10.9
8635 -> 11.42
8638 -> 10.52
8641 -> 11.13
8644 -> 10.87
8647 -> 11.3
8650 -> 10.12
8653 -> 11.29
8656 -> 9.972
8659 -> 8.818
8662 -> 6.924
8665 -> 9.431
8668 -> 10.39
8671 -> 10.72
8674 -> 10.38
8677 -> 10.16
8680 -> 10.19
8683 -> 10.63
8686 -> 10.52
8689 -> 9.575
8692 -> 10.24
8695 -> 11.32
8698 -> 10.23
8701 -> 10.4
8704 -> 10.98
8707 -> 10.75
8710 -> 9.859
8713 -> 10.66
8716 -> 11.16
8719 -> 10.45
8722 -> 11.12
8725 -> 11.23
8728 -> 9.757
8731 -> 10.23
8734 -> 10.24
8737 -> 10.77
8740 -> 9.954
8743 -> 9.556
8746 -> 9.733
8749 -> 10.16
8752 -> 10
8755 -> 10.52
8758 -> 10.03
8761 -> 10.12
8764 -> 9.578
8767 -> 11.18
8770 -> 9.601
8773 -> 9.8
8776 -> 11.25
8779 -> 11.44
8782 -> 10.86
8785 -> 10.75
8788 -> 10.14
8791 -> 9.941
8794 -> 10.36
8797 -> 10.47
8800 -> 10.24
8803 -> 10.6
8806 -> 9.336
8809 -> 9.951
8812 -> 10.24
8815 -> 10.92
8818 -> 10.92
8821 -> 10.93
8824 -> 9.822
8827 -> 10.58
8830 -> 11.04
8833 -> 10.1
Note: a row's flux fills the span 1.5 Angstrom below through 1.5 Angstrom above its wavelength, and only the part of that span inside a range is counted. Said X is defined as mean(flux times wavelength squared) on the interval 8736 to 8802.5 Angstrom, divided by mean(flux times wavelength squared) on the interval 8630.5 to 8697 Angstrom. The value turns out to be 1.02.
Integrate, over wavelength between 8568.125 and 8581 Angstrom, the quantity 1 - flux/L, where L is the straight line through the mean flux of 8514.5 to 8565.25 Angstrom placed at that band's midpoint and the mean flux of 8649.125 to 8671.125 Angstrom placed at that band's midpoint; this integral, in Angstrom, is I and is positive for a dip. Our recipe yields -1.08 Angstrom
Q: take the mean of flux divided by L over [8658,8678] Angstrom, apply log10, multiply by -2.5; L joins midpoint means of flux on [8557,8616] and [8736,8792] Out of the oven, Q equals 0.12 mag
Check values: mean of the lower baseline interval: 11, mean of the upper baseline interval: 10.3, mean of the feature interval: 9.55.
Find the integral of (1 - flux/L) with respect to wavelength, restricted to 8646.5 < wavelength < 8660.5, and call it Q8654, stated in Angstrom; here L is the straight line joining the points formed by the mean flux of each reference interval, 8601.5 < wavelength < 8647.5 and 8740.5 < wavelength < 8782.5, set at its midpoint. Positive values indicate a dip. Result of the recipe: 0.8 Angstrom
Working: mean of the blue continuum 11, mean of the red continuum 10.3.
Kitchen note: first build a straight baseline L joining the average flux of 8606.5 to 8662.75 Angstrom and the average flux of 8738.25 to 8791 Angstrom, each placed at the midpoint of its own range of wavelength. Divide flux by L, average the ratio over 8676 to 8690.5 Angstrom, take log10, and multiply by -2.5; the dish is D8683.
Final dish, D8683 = 0.03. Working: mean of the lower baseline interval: 10.6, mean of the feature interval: 10.2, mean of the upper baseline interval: 10.3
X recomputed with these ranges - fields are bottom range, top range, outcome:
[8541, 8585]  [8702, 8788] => 1.04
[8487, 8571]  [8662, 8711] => 1.02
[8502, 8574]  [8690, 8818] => 1.04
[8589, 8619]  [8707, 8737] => 0.99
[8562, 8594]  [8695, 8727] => 1.01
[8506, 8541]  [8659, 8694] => 0.96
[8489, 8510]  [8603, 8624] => 1.11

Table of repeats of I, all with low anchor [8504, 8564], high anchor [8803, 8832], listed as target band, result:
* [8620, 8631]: -0.47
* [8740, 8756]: 0.69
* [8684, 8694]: 0.22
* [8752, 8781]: 0.12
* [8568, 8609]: -2.15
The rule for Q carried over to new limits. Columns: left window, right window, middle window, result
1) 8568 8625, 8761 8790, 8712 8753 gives 0.03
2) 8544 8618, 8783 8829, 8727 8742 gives 0.03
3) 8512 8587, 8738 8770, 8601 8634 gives -0.06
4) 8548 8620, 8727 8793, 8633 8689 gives 0.04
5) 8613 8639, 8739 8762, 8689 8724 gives -0.03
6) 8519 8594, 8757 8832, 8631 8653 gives -0.04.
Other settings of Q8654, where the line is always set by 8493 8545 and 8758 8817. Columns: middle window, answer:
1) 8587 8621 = -2.2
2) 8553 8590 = -2.5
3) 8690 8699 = -0.2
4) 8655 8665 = 1.6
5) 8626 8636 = -0.6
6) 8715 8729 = -0.6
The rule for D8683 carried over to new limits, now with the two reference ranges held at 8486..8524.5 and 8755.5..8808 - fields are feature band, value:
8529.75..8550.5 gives 0.10 mag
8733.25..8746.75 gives 0.03 mag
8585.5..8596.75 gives -0.03 mag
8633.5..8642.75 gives -0.06 mag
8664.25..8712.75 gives 0.00 mag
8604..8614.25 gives -0.09 mag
